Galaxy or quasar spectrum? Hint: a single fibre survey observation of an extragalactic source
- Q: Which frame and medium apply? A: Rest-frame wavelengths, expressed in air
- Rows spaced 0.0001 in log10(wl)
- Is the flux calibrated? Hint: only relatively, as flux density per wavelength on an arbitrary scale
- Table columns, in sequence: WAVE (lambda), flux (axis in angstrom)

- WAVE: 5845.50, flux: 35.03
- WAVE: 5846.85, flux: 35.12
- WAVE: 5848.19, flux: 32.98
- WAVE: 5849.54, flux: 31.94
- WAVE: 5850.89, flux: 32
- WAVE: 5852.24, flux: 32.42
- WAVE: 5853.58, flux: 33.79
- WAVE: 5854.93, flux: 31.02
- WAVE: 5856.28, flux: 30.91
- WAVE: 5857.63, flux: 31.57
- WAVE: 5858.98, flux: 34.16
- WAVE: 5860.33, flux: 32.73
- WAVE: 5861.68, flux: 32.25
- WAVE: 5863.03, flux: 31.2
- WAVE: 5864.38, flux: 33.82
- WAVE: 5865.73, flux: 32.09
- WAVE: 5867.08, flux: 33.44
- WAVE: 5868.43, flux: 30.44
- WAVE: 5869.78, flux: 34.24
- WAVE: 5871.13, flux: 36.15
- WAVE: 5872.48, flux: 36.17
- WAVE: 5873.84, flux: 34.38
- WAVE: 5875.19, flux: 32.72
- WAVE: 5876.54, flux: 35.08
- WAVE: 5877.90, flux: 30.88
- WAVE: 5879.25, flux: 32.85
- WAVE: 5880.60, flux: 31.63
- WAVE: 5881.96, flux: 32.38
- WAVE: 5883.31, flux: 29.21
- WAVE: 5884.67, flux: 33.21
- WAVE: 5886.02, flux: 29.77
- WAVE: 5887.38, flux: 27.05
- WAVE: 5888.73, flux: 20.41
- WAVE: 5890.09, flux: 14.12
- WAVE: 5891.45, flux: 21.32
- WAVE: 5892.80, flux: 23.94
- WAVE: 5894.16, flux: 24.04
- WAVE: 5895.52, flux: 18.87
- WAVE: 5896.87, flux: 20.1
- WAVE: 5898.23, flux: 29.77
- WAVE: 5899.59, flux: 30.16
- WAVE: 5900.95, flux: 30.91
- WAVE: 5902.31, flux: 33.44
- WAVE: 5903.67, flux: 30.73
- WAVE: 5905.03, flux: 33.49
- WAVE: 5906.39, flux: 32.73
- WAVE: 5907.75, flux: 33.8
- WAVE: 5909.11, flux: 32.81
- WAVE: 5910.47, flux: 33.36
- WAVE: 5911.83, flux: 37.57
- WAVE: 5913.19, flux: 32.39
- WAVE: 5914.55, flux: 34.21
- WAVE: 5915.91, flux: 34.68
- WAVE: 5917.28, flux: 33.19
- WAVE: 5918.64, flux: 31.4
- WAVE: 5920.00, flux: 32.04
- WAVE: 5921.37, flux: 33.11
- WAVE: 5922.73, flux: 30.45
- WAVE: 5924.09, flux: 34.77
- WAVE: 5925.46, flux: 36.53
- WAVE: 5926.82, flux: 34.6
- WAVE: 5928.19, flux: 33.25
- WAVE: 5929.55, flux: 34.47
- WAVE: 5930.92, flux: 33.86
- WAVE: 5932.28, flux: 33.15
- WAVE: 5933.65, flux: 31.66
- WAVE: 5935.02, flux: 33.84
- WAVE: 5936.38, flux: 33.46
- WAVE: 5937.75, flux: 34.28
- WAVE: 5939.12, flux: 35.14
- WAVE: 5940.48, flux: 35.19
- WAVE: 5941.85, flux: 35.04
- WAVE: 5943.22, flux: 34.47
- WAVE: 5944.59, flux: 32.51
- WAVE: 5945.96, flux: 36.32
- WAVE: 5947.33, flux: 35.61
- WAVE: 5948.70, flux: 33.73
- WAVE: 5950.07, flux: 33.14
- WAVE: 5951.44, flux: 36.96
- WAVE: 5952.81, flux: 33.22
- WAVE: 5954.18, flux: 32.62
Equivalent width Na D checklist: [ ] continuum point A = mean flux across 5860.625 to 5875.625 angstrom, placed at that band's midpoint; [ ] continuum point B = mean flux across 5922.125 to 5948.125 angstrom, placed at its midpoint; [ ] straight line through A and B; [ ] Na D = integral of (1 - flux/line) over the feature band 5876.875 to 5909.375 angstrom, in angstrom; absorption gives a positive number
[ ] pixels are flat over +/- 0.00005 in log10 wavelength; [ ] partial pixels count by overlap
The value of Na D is 5.2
